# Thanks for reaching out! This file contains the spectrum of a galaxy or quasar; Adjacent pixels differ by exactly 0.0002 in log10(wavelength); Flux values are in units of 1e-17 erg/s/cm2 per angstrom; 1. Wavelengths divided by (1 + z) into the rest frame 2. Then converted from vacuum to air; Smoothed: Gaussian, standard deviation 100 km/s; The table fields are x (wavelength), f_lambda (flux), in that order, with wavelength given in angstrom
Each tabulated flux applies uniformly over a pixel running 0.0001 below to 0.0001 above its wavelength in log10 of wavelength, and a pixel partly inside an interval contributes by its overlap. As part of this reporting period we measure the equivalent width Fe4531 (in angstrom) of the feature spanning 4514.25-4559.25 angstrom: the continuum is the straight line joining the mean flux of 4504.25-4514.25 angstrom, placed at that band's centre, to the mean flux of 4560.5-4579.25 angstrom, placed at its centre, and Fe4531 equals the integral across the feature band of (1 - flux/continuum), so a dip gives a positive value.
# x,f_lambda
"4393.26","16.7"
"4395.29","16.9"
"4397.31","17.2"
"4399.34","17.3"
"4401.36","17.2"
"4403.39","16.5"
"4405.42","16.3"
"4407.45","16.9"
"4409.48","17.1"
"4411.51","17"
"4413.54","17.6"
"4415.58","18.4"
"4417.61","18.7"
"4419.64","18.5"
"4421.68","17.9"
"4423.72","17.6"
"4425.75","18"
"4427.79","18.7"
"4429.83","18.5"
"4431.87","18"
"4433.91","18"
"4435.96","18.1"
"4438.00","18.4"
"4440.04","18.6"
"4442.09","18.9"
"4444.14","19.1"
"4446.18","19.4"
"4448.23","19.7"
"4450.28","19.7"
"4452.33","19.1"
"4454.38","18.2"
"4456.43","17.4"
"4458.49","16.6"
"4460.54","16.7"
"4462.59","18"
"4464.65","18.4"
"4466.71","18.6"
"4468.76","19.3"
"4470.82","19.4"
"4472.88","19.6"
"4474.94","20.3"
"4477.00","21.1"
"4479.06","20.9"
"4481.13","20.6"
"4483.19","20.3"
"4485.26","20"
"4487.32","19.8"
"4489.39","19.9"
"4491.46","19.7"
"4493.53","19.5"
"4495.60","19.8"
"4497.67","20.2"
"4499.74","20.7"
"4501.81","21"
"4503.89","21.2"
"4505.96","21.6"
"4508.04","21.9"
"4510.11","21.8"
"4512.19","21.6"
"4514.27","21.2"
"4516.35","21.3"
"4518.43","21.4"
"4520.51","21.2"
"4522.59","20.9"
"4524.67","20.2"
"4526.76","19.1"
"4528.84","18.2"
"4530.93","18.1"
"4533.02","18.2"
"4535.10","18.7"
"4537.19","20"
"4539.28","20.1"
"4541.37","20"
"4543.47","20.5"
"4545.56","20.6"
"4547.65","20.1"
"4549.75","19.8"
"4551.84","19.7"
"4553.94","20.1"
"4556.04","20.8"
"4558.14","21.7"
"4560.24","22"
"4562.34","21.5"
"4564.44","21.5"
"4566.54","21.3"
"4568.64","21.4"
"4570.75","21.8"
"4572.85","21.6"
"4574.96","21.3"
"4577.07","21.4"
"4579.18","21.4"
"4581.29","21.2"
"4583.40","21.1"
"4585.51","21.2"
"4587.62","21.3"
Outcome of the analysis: 3.2 angstrom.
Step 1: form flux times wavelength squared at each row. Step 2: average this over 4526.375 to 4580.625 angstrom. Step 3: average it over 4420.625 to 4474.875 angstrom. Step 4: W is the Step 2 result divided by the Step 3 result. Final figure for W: 1.2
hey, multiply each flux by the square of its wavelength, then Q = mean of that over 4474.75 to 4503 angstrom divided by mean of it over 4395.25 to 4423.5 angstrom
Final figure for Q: 1.21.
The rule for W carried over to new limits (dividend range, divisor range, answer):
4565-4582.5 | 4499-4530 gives 1.05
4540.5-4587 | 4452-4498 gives 1.13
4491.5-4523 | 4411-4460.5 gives 1.18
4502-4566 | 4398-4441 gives 1.21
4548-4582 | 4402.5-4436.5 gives 1.27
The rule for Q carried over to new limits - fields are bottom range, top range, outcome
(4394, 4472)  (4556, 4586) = 1.26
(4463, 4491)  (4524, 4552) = 1.01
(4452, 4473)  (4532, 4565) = 1.16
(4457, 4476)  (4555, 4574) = 1.21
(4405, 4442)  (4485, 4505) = 1.16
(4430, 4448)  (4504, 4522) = 1.19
